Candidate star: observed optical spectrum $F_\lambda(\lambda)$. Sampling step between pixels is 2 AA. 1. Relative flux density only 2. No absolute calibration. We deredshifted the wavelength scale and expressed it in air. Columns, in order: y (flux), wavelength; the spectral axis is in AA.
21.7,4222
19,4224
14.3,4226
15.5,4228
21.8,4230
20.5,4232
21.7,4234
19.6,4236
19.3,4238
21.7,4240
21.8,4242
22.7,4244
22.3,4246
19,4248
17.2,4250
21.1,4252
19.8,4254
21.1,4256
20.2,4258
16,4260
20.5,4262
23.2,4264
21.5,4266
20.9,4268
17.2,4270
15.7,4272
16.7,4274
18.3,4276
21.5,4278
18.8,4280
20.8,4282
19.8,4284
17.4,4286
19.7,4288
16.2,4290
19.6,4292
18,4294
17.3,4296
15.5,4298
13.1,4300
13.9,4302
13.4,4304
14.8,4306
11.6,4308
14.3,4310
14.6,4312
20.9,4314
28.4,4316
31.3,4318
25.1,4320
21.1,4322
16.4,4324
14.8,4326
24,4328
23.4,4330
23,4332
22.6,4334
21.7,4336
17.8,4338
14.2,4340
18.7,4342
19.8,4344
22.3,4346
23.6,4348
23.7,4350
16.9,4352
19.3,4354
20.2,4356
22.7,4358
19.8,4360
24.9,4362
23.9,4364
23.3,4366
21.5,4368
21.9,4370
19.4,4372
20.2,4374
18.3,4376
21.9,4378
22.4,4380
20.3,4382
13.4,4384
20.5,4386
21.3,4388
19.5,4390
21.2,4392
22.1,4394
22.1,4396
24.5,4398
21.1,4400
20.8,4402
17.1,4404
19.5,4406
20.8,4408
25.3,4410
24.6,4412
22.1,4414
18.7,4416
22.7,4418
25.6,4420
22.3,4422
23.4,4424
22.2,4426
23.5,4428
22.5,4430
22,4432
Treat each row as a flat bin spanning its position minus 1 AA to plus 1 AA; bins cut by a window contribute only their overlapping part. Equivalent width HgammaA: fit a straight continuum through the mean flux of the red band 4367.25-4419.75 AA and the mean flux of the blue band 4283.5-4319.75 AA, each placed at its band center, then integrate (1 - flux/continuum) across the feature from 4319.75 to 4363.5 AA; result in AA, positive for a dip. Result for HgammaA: -3.3 AA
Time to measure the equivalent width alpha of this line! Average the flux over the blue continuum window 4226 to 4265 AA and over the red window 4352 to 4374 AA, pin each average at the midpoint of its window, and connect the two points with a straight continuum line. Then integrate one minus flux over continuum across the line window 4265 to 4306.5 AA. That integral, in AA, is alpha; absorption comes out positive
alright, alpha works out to 5.8 AA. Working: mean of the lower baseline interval 20.1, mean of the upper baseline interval 21.4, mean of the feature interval 17.7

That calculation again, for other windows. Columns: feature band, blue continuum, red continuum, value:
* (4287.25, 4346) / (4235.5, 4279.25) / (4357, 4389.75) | 4.54 AA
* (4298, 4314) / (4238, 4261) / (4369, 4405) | 4.79 AA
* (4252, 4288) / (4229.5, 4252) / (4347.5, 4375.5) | 2.47 AA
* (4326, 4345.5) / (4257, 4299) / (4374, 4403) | -0.56 AA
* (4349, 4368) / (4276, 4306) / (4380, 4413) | -1.88 AA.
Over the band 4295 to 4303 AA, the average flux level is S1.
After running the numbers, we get 15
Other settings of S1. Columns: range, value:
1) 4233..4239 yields 20.2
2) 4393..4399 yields 22.9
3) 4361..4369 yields 23.4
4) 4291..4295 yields 18.8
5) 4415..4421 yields 22.3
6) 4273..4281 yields 18.8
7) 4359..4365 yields 22.9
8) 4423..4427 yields 22.8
